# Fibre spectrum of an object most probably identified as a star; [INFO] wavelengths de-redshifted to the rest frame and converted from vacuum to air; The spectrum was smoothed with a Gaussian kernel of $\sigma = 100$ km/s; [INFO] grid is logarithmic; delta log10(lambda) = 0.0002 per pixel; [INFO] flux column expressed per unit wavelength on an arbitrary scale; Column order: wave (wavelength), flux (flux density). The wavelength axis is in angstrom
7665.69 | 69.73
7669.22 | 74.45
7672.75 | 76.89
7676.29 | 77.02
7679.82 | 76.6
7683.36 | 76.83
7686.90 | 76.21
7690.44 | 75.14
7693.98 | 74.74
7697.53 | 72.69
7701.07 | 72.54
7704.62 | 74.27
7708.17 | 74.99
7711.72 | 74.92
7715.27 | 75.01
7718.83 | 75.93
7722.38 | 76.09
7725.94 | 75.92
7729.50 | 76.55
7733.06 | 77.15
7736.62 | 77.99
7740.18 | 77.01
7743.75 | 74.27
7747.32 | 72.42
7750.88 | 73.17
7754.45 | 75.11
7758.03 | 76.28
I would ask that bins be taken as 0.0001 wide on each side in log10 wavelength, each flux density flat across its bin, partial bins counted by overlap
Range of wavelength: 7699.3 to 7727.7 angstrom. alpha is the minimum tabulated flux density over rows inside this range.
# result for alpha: 72.54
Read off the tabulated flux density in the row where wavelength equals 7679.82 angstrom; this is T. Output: 76.6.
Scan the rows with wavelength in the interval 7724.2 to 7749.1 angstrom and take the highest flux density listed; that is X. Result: 77.99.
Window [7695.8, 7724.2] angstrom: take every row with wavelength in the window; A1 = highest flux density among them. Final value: 76.09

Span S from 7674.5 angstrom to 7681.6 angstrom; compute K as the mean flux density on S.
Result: 76.8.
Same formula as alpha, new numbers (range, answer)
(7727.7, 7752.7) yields 72.42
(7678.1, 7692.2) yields 75.14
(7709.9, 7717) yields 74.92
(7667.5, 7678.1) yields 74.45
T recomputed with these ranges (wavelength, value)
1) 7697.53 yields 72.69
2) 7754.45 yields 75.11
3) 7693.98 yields 74.74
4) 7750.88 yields 73.17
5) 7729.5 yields 76.55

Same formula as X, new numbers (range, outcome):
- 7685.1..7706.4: 76.21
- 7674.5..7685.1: 77.02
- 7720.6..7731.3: 76.55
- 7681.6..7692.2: 76.83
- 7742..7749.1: 74.27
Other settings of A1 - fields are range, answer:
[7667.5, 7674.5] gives 76.89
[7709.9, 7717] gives 75.01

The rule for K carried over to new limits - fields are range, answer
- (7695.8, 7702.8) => 72.7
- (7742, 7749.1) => 73.4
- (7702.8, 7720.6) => 75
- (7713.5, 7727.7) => 75.7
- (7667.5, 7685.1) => 76.4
